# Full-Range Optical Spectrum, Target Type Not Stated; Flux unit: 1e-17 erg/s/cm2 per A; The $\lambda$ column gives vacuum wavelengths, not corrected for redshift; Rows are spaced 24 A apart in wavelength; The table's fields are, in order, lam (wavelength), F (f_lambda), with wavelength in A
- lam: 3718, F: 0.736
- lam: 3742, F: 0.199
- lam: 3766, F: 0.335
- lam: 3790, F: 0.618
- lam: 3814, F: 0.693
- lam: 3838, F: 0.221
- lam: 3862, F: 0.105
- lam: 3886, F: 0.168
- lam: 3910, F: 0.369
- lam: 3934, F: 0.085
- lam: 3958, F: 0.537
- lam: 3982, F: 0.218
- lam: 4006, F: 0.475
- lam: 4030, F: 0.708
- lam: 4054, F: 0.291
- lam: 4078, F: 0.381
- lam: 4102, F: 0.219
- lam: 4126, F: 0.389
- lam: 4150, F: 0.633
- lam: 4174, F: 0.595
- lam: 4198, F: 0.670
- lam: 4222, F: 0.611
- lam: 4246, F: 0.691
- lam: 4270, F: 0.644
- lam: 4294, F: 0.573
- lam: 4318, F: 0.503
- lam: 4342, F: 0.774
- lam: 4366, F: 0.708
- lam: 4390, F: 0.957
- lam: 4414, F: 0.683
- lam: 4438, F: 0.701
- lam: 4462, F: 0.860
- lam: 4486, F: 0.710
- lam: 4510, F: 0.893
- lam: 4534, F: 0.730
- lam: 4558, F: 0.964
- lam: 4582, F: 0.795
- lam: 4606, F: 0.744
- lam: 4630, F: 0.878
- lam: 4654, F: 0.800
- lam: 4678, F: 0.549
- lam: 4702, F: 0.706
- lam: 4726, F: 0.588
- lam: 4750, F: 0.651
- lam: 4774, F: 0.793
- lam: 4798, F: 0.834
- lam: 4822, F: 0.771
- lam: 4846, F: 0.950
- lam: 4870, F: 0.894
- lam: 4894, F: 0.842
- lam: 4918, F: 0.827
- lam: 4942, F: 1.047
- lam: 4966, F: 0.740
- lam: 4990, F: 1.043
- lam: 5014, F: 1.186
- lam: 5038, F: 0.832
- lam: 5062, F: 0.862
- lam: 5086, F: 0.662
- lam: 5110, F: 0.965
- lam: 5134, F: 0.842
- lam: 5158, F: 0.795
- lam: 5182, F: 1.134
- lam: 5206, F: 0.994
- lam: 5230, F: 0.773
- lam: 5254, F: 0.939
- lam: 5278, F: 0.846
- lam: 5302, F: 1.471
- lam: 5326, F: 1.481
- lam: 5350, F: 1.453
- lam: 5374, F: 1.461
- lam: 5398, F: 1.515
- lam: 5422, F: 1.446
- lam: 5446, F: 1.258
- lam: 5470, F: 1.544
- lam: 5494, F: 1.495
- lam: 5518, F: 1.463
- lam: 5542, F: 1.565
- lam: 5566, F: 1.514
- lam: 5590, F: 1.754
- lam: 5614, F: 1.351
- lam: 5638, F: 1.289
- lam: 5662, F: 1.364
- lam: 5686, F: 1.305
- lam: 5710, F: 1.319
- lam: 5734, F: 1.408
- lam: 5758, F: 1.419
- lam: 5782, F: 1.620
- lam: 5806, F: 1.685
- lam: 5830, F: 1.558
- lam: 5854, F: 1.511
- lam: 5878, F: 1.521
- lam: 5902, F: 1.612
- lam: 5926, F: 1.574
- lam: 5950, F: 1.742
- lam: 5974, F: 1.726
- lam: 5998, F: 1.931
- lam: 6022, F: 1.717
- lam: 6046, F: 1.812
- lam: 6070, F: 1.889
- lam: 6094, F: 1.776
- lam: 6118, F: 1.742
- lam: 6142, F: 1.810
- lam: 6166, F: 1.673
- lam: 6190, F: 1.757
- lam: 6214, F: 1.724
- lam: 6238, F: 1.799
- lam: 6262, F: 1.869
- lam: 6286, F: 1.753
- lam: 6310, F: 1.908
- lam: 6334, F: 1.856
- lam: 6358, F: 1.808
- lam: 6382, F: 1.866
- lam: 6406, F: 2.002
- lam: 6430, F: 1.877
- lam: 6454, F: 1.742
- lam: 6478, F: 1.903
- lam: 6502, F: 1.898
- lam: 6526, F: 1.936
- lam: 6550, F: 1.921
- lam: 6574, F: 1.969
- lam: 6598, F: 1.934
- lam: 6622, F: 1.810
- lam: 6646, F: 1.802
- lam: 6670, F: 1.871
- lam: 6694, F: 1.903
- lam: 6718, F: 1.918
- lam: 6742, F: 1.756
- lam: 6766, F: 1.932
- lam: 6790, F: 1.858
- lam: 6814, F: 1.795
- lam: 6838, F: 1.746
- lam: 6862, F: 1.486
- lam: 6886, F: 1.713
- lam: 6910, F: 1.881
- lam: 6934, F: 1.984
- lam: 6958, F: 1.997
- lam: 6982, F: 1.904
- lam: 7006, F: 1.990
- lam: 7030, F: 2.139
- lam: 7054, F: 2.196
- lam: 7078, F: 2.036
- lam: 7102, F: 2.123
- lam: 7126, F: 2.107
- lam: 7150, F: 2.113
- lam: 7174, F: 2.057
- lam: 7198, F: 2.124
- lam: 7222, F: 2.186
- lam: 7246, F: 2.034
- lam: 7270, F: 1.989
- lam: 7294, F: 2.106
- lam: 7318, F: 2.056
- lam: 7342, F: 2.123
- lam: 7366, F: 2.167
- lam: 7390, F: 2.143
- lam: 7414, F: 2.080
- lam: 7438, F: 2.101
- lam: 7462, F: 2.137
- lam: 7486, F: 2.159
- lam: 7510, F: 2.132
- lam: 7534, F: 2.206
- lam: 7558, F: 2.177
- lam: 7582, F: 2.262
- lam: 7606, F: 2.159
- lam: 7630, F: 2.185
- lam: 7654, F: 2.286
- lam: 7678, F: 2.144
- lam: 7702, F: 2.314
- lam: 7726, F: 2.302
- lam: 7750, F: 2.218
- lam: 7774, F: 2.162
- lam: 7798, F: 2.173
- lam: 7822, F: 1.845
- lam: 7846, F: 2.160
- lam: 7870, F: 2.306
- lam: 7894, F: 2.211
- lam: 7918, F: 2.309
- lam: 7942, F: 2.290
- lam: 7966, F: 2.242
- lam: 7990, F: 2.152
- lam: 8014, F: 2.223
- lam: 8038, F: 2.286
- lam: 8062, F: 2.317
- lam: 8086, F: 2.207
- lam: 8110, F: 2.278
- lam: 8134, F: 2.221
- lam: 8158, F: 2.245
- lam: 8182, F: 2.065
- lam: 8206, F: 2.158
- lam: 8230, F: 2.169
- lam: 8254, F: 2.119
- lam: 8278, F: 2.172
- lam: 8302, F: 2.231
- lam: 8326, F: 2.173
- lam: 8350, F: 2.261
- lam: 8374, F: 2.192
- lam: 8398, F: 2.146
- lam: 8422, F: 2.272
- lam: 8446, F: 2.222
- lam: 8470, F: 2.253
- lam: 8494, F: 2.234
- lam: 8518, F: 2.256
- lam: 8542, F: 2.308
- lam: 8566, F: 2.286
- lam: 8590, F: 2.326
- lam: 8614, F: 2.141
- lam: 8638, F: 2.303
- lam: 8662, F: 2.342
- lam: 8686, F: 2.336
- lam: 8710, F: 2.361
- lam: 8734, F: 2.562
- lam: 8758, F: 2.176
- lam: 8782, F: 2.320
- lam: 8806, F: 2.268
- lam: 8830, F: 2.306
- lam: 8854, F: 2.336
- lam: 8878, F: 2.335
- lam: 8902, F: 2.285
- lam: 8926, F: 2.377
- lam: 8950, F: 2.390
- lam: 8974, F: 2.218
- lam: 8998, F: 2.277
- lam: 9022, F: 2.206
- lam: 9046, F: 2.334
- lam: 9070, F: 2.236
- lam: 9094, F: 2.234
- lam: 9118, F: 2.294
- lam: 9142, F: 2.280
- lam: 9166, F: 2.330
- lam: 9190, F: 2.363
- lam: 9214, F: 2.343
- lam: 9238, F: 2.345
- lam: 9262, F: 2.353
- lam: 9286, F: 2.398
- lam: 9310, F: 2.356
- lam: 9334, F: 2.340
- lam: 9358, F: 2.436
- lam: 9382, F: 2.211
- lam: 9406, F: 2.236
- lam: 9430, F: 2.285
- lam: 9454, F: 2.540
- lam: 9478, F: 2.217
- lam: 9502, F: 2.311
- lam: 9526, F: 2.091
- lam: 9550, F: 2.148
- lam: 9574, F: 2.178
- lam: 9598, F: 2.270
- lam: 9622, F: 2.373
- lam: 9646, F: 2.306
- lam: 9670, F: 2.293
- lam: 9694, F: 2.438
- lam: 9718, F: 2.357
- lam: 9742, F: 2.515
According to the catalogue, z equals 0.327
